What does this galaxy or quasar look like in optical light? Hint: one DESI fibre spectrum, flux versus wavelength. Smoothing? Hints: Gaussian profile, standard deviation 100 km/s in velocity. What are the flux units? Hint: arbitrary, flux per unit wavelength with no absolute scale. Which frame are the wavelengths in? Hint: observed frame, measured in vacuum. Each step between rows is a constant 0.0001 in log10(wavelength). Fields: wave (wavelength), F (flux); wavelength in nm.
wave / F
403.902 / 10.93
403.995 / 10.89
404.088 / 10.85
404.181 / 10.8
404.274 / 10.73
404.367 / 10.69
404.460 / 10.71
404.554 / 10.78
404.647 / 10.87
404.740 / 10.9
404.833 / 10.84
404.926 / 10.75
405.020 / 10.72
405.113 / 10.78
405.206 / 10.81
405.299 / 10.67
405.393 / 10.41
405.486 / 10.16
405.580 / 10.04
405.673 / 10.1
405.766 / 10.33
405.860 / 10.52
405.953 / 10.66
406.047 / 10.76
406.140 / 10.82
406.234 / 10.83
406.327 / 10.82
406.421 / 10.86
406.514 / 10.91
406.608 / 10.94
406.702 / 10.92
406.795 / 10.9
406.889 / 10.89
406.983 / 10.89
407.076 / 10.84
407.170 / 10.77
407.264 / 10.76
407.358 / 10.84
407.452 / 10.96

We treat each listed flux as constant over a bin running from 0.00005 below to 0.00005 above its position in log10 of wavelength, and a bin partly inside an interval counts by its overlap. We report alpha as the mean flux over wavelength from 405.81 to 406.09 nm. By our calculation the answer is 10.6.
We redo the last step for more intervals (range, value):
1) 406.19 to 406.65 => 10.9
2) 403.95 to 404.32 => 10.8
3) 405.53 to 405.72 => 10.1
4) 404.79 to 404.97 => 10.8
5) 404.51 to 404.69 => 10.8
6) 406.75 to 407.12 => 10.9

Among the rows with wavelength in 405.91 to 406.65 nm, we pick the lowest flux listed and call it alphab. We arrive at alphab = 10.66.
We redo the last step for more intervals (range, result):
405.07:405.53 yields 10.16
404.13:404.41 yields 10.69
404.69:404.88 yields 10.84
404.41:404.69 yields 10.71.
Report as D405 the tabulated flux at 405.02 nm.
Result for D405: 10.72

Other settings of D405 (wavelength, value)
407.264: 10.76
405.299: 10.67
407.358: 10.84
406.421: 10.86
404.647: 10.87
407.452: 10.96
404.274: 10.73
